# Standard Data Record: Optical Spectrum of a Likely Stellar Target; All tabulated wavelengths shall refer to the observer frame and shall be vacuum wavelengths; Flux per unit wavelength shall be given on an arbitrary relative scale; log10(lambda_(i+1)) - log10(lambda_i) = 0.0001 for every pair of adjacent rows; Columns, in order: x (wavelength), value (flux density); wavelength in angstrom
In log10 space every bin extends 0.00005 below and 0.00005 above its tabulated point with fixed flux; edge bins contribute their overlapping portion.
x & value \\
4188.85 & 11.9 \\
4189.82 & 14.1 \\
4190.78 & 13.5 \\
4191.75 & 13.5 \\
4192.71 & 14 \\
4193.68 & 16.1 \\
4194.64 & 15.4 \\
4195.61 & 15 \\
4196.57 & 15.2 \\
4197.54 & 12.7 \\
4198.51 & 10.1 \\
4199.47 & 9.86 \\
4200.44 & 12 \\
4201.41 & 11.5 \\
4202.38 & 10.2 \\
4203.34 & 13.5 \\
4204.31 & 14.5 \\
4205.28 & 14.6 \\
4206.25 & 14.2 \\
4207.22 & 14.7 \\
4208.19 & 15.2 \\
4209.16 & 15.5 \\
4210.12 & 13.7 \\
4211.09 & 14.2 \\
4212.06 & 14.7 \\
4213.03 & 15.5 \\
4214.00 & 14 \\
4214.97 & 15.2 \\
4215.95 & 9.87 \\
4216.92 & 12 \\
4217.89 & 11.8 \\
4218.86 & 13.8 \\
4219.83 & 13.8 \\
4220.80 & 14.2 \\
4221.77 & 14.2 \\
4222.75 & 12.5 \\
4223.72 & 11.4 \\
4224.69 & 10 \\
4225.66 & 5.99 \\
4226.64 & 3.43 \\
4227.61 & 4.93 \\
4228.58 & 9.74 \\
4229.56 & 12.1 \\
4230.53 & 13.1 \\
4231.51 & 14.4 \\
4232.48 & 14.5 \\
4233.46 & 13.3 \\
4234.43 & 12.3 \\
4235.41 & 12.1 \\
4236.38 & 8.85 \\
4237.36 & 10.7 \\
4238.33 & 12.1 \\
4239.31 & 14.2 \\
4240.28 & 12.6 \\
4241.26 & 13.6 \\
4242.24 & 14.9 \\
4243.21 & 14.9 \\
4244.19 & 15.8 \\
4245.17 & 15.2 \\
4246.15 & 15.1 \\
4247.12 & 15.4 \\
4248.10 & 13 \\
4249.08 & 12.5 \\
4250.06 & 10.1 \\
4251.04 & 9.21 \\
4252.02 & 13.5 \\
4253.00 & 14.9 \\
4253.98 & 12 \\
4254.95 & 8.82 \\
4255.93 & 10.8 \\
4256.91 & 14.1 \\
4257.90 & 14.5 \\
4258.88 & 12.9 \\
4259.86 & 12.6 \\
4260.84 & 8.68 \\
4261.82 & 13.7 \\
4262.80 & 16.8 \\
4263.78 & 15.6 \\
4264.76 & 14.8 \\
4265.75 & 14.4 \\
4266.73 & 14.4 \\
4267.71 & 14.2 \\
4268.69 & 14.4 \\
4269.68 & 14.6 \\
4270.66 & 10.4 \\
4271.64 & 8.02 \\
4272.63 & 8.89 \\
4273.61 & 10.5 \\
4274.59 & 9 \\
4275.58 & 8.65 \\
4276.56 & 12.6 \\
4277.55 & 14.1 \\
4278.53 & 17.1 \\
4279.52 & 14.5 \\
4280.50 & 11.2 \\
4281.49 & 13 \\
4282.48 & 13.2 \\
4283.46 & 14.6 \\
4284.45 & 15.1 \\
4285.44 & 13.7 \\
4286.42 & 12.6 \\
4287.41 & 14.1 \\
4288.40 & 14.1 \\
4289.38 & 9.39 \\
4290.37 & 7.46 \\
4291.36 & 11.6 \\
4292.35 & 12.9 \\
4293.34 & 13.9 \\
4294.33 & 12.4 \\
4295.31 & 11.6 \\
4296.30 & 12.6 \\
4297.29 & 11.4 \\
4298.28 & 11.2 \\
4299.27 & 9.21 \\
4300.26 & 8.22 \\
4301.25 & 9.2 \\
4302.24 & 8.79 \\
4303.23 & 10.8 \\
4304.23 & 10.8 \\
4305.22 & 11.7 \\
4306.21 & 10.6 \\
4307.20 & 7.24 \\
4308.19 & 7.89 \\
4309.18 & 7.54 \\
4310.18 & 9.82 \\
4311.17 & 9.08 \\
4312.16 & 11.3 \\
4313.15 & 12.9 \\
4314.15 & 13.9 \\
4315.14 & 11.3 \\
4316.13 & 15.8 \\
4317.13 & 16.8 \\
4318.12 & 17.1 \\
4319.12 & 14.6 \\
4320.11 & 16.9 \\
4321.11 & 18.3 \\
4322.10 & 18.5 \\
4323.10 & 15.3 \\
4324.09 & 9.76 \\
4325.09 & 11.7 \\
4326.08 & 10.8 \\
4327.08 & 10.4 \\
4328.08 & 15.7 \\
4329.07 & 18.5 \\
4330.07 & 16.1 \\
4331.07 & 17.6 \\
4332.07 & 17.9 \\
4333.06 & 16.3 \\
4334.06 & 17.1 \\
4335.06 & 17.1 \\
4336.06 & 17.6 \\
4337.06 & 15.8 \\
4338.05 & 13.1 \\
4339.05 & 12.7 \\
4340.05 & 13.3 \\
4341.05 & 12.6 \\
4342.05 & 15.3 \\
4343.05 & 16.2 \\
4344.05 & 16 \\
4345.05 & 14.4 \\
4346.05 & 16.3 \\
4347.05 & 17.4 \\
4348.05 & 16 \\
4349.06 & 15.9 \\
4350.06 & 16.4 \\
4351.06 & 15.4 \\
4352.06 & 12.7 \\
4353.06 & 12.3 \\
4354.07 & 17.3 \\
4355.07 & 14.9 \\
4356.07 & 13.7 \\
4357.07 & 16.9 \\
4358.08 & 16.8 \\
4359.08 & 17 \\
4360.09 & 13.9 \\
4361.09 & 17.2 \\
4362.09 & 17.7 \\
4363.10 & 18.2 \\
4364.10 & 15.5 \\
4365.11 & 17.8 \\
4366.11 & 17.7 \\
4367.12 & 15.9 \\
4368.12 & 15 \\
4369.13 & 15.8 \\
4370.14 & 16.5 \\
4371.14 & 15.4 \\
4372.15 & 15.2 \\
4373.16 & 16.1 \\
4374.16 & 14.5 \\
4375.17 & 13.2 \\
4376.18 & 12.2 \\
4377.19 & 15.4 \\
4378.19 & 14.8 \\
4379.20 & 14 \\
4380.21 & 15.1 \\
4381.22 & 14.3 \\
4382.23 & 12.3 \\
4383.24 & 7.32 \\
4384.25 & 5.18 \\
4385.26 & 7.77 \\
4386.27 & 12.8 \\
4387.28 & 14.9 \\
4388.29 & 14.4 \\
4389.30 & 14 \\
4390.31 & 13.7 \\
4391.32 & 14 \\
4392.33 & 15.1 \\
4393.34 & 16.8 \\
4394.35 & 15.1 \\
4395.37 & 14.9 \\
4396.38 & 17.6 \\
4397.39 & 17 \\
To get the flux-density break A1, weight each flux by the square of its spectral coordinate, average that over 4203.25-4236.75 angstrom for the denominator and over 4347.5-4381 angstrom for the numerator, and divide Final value 1.33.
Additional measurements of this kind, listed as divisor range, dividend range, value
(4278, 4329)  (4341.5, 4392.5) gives 1.23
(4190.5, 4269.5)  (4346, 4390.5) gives 1.21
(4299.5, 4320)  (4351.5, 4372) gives 1.43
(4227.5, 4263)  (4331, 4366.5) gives 1.31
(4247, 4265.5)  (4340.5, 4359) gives 1.26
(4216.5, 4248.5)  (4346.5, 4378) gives 1.35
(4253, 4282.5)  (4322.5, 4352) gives 1.23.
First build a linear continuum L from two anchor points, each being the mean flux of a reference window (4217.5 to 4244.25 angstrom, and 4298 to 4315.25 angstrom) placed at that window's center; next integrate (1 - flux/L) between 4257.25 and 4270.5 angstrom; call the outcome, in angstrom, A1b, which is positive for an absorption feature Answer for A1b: -3.32 angstrom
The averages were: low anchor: 11.9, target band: 13.9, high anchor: 10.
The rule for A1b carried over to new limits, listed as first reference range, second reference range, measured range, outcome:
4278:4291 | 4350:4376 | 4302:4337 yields 1.7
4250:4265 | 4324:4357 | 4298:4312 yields 4.6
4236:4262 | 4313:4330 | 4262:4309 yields 5.9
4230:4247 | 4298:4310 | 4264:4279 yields -1.4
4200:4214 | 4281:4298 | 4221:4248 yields 2.5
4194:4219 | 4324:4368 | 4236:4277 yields 4.3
